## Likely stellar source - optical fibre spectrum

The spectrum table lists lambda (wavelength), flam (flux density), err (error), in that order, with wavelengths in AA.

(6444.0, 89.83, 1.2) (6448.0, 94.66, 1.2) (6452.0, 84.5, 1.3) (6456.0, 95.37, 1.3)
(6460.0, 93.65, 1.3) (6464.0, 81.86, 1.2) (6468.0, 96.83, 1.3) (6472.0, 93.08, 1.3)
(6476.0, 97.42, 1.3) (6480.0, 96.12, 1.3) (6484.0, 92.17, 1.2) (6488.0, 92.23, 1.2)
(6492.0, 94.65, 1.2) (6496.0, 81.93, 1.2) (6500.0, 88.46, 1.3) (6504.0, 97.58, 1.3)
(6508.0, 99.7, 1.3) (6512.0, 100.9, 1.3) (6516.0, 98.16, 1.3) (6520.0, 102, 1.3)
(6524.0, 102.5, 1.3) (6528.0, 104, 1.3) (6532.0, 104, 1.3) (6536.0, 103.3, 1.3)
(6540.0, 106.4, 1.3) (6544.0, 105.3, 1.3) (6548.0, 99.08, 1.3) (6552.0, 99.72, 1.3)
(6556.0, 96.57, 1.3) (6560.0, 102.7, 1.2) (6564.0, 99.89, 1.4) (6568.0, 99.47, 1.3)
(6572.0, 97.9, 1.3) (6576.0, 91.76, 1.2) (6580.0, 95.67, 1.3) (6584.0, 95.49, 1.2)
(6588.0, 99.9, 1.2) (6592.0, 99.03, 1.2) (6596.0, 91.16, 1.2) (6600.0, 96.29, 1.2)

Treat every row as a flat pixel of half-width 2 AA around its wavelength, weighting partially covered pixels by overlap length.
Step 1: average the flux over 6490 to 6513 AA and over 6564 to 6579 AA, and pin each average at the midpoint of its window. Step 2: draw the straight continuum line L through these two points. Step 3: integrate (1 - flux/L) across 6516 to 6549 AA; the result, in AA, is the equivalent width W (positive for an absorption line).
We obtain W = -2.83 AA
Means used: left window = 93.6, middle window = 103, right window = 96.8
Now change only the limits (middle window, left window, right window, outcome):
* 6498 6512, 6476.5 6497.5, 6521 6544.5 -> 0.1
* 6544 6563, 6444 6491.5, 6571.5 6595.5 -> -1.0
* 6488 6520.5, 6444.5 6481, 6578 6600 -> -0.4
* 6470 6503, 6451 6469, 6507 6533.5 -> 1.1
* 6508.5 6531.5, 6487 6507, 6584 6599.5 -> -2.2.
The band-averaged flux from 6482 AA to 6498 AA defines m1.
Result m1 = 90.2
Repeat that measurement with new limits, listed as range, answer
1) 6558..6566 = 101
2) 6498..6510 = 95.2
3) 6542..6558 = 100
